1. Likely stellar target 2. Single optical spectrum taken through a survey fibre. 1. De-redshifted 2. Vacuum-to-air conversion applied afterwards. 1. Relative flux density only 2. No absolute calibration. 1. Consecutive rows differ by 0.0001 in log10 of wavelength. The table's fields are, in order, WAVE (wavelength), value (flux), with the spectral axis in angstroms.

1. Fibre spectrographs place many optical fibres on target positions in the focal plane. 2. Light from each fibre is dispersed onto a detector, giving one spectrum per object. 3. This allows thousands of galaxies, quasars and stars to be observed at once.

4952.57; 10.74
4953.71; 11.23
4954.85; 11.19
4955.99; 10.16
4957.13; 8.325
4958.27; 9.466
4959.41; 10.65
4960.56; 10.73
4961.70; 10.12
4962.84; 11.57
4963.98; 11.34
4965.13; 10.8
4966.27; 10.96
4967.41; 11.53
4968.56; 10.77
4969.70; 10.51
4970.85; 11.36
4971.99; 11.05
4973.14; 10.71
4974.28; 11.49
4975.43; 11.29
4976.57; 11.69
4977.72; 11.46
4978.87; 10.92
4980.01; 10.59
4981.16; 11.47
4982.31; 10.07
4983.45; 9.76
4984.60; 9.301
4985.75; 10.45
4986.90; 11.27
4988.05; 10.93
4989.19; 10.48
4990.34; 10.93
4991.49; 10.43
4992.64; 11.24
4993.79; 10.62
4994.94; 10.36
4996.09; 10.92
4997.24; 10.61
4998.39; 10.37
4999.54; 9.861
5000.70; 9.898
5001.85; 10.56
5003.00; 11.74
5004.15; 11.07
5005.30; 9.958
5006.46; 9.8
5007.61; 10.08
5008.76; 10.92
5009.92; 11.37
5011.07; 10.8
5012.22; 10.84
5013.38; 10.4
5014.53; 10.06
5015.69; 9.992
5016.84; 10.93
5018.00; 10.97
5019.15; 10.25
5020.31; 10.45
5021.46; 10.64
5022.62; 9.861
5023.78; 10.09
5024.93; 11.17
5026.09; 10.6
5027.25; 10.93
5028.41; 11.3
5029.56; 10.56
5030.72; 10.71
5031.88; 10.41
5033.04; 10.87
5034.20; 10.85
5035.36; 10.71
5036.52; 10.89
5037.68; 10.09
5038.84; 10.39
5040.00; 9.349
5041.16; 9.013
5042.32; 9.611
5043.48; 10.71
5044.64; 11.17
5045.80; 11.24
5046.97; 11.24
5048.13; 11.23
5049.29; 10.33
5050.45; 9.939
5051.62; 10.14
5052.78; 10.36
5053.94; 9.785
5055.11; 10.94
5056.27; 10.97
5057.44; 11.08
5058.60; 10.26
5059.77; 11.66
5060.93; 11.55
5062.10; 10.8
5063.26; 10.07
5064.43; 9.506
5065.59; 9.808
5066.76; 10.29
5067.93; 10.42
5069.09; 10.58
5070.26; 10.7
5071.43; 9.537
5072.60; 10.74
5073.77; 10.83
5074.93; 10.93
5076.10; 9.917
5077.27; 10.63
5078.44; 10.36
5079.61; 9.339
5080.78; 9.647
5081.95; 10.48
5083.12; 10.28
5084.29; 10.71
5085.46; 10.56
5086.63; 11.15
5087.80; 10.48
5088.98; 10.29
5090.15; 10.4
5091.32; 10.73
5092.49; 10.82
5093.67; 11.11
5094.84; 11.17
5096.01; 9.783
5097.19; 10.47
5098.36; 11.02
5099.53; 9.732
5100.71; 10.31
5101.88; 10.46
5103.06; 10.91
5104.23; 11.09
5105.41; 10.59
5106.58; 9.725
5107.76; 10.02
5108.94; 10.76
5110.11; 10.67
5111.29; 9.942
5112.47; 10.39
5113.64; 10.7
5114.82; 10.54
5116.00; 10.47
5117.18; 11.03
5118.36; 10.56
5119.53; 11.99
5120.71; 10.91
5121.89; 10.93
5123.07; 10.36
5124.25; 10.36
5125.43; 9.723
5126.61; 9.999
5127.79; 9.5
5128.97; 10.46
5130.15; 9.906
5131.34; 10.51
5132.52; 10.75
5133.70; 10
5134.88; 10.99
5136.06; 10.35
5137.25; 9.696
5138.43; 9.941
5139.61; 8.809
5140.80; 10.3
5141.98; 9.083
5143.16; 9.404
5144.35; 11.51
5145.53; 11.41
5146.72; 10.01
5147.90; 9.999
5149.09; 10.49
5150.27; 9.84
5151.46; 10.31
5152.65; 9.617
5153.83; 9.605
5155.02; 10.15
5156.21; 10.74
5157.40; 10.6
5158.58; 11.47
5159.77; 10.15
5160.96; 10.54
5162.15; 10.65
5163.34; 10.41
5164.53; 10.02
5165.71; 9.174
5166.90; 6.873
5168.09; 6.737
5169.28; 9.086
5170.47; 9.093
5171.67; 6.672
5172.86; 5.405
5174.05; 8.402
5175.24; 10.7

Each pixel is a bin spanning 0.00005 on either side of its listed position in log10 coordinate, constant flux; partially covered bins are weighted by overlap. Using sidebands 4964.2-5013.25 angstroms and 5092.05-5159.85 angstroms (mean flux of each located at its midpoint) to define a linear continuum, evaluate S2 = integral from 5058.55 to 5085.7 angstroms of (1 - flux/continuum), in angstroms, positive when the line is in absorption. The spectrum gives 0.32 angstroms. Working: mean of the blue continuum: 10.7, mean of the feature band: 10.4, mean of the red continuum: 10.4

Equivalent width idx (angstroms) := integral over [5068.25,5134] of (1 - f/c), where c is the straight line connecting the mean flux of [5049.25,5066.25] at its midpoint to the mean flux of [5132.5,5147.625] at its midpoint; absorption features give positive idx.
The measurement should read -1.0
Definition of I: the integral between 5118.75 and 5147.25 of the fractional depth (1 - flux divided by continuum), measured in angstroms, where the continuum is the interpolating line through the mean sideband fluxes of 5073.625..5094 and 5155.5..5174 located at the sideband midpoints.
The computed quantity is -1.83 angstroms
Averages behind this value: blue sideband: 10.5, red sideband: 9.15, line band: 10.3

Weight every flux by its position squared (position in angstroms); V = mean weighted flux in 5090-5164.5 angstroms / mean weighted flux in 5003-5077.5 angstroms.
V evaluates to 1.02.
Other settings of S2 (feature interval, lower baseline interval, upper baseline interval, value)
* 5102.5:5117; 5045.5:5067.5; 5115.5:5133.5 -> 0.0 angstroms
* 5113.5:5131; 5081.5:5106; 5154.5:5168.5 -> -0.4 angstroms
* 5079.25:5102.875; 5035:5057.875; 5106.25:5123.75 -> 0.2 angstroms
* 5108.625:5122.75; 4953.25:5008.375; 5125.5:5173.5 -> -1.1 angstroms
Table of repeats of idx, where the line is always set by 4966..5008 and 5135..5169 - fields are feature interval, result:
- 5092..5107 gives -0.6 angstroms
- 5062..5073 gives 0.1 angstroms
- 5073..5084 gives 0.0 angstroms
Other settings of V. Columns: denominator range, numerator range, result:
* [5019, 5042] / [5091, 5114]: 1.04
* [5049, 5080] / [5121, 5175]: 0.97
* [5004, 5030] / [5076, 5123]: 1.03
